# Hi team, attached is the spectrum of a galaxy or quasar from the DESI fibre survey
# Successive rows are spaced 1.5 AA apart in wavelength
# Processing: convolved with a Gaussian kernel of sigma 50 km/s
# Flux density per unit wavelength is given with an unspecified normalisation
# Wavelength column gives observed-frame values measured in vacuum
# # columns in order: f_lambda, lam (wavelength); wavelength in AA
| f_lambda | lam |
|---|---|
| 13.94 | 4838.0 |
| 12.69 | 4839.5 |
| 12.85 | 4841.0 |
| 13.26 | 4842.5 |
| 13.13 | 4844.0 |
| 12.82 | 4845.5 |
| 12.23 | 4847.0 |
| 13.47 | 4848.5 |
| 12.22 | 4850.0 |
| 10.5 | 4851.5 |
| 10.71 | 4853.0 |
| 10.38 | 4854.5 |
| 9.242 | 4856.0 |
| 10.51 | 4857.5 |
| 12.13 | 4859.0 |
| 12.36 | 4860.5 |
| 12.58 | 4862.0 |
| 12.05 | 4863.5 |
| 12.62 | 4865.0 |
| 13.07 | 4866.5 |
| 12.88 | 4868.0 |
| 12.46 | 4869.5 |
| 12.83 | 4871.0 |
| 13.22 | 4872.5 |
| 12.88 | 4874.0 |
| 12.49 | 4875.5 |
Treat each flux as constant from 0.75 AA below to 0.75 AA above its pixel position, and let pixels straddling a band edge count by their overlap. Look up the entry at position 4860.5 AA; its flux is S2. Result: 12.36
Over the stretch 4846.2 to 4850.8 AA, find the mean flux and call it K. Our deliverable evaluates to 12.6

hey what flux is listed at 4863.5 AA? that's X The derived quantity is 12.05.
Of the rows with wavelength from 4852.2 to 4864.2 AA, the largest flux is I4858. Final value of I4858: 12.58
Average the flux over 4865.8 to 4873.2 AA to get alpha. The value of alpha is 12.9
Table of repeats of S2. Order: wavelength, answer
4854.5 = 10.38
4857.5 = 10.51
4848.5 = 13.47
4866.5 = 13.07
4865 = 12.62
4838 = 13.94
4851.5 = 10.5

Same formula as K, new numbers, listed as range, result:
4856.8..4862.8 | 11.9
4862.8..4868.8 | 12.7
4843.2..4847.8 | 12.7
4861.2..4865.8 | 12.4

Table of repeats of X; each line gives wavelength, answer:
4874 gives 12.88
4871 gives 12.83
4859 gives 12.13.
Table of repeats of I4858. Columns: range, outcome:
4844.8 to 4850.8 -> 13.47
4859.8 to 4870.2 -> 13.07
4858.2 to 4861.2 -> 12.36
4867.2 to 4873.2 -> 13.22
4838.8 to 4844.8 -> 13.26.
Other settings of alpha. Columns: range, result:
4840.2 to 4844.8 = 13.1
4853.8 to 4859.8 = 10.6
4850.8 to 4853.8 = 10.6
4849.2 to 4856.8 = 10.6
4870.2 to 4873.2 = 13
